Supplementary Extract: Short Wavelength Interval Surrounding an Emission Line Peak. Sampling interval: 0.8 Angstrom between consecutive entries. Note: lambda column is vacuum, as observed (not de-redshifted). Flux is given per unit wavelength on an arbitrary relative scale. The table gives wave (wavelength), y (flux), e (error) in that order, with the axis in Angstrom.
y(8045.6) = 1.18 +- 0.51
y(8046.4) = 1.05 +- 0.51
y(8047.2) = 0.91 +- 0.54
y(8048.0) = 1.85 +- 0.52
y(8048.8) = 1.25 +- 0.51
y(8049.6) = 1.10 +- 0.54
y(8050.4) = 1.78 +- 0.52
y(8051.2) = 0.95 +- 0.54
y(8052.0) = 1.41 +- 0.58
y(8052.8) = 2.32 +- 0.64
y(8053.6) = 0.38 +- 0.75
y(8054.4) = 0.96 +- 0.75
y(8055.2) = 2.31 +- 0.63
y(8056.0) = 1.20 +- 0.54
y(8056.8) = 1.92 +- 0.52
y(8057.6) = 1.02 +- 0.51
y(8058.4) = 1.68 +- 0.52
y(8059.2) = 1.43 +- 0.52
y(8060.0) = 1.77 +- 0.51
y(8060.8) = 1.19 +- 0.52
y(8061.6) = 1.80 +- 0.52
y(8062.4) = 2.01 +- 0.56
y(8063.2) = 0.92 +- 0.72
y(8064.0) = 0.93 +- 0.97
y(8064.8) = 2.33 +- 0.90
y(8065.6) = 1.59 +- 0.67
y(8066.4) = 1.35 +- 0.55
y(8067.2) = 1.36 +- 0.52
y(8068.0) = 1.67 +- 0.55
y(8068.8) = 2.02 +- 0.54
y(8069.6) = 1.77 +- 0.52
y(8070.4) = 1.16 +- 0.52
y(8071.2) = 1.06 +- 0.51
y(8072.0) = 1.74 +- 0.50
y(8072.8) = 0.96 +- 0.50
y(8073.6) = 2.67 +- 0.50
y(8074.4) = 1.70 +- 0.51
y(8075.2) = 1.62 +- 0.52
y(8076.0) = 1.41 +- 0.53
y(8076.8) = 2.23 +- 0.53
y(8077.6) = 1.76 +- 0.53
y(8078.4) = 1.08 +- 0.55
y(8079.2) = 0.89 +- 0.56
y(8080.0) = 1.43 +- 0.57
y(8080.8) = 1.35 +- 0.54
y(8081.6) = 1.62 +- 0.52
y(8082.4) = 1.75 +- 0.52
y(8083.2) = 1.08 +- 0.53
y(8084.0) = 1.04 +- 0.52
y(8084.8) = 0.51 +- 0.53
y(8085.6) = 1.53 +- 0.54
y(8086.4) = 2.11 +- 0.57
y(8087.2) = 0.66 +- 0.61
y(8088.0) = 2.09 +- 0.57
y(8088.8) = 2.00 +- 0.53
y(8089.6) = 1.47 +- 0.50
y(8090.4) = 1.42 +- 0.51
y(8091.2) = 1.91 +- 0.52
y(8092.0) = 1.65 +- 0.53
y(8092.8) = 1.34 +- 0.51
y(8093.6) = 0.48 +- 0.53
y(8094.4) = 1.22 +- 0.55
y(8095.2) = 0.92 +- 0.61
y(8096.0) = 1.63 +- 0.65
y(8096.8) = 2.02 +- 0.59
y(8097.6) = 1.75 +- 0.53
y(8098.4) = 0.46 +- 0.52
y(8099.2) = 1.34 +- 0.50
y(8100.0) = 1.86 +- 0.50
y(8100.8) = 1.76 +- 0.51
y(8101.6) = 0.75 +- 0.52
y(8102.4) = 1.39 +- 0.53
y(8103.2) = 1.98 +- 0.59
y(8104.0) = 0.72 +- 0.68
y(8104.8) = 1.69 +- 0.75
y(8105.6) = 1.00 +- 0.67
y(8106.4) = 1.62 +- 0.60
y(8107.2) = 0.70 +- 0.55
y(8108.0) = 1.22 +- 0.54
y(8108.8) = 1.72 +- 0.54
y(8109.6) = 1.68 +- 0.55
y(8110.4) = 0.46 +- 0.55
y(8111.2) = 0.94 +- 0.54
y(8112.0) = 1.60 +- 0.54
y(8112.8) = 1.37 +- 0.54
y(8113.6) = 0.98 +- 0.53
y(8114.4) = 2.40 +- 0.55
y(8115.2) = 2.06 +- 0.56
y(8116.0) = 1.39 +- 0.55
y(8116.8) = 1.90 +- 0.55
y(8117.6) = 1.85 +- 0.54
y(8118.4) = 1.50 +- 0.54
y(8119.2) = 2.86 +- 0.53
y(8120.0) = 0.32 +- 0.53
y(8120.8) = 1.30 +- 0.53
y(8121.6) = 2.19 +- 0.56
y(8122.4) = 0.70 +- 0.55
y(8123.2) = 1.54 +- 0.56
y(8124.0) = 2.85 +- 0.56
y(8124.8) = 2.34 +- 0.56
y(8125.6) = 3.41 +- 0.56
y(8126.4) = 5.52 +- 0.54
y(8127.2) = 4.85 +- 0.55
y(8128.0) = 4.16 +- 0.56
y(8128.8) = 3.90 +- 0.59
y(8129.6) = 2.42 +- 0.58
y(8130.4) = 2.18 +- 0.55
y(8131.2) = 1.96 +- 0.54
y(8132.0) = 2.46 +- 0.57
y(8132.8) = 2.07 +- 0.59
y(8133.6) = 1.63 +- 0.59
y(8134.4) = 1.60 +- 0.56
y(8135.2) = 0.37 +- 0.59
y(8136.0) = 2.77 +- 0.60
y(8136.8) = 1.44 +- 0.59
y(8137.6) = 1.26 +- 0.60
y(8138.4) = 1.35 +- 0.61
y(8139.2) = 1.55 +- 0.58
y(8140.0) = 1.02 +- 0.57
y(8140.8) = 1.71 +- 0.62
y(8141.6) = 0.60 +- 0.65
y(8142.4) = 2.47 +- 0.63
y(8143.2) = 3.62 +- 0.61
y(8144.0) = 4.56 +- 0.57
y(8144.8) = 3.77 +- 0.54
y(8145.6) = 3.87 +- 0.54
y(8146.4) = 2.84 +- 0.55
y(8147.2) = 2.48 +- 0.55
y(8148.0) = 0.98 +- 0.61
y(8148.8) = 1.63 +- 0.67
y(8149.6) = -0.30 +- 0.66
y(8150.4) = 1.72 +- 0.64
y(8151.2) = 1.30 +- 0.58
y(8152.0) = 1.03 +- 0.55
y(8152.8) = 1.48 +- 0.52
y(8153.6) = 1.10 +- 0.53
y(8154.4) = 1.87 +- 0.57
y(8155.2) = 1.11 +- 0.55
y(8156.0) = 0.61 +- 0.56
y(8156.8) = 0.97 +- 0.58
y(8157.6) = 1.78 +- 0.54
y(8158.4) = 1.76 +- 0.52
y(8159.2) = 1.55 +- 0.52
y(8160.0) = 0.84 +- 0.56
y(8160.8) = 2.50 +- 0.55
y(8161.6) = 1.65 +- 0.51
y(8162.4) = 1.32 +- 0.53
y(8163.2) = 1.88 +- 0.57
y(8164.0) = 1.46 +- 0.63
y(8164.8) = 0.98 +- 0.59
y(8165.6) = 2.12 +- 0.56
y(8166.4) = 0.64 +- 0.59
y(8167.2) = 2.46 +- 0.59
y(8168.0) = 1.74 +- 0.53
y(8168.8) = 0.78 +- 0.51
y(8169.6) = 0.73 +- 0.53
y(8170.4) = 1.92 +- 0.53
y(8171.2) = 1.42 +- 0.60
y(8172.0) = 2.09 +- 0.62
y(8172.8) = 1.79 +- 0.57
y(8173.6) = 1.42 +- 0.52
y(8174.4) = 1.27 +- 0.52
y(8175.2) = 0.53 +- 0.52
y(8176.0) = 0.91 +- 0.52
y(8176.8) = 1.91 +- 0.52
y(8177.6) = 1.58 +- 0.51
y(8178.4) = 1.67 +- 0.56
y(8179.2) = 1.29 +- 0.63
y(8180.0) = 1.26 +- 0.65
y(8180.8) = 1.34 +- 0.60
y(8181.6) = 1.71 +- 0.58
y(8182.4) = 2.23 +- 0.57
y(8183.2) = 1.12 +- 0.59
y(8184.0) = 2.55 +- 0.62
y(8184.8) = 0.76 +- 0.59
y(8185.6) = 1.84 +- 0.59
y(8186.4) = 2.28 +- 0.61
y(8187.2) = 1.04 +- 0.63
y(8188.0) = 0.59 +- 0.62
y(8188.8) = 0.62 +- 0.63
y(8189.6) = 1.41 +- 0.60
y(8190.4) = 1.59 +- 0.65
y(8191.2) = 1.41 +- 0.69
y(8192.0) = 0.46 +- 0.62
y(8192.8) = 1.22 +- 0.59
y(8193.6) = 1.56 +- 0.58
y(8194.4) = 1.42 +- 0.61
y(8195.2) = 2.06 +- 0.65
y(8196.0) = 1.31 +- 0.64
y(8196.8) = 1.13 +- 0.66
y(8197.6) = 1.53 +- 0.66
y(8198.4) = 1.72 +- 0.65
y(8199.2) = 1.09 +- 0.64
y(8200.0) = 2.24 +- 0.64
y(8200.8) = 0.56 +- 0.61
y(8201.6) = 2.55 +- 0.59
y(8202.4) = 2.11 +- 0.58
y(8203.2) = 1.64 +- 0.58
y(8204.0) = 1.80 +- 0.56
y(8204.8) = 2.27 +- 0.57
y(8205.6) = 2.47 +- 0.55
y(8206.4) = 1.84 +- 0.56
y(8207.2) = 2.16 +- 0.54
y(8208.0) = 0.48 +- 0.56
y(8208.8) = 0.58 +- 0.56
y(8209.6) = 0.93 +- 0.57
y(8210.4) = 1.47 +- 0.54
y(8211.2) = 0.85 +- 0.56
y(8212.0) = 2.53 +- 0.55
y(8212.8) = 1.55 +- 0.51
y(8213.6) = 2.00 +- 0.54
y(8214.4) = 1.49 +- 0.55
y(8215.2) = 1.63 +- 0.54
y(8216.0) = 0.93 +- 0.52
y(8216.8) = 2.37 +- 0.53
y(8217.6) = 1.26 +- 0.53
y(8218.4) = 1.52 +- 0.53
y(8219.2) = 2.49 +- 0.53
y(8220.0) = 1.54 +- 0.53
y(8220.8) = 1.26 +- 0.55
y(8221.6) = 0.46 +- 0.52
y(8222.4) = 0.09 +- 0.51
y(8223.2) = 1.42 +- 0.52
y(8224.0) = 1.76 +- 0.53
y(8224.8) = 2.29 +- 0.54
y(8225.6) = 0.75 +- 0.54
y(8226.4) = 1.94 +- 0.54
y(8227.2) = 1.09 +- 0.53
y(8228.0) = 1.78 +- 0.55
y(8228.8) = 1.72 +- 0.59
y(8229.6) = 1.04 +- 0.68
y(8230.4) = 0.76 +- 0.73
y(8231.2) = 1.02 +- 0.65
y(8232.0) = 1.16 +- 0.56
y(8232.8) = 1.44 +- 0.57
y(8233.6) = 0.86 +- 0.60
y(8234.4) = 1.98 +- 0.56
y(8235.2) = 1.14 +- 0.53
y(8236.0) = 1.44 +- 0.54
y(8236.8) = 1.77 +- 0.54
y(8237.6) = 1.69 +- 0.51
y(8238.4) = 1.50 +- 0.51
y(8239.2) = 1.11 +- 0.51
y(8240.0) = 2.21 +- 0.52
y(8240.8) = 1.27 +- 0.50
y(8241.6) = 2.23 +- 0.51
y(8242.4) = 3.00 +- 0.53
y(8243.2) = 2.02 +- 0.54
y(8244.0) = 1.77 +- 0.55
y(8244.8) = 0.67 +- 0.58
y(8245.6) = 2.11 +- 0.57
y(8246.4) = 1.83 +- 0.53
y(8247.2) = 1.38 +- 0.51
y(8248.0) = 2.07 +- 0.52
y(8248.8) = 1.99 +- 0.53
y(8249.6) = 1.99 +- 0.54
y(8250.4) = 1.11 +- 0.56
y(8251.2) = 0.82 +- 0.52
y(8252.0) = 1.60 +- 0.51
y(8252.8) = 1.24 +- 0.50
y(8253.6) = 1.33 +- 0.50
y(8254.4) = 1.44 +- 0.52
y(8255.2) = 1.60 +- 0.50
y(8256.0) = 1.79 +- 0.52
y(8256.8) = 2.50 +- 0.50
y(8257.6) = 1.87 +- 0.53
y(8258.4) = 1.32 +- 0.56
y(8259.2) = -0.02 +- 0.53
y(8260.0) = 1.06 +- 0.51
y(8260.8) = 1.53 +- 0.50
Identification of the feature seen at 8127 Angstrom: [S II]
